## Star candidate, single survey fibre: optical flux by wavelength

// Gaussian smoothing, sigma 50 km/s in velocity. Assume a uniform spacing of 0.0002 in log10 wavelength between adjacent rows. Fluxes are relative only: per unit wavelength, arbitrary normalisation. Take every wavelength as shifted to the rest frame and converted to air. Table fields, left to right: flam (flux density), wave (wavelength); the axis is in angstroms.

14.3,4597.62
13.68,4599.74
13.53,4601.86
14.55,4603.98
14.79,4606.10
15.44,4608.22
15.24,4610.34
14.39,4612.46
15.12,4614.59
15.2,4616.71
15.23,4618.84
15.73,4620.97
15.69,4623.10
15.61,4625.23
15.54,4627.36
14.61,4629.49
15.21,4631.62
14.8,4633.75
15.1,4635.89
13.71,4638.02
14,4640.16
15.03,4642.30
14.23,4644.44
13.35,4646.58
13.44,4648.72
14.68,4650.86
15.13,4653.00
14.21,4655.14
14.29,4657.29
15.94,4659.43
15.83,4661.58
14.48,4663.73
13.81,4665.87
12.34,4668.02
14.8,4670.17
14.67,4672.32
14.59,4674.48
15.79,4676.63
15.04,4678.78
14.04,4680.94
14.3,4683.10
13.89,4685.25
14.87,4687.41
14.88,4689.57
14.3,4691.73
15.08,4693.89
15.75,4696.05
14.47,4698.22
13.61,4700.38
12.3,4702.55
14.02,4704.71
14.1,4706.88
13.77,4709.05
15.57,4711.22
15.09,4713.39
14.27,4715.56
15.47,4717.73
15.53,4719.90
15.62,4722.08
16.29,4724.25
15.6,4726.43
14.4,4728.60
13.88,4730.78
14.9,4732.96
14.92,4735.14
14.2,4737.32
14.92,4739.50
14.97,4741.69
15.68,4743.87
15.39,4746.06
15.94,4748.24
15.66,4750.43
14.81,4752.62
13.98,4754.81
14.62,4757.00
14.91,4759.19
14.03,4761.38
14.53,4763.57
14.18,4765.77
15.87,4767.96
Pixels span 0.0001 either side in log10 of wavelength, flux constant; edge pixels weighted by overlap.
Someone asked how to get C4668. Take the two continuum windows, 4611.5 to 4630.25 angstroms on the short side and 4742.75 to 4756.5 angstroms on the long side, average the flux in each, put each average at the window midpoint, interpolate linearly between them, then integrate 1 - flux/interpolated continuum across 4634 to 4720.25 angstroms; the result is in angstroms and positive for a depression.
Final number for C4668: 4.2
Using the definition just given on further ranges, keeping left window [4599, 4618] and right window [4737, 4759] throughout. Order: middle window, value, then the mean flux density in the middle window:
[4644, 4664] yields 0.31 angstroms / 14.6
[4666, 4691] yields 0.70 angstroms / 14.4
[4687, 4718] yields 0.94 angstroms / 14.5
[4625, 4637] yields -0.30 angstroms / 15.1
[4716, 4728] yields -0.48 angstroms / 15.6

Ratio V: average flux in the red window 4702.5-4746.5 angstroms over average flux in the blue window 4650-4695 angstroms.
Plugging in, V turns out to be 1.02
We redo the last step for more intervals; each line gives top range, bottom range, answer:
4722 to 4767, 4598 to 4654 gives 1.01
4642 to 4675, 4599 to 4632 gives 0.96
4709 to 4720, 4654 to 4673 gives 1.04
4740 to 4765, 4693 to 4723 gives 1.02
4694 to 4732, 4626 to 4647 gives 1.01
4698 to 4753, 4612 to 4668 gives 1.01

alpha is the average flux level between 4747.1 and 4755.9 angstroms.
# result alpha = 15.1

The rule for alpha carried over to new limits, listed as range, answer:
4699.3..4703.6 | 13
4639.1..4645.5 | 14.4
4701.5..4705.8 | 13.2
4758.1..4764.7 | 14.5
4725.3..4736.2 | 14.7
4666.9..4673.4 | 13.9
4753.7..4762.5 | 14.4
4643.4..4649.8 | 13.7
